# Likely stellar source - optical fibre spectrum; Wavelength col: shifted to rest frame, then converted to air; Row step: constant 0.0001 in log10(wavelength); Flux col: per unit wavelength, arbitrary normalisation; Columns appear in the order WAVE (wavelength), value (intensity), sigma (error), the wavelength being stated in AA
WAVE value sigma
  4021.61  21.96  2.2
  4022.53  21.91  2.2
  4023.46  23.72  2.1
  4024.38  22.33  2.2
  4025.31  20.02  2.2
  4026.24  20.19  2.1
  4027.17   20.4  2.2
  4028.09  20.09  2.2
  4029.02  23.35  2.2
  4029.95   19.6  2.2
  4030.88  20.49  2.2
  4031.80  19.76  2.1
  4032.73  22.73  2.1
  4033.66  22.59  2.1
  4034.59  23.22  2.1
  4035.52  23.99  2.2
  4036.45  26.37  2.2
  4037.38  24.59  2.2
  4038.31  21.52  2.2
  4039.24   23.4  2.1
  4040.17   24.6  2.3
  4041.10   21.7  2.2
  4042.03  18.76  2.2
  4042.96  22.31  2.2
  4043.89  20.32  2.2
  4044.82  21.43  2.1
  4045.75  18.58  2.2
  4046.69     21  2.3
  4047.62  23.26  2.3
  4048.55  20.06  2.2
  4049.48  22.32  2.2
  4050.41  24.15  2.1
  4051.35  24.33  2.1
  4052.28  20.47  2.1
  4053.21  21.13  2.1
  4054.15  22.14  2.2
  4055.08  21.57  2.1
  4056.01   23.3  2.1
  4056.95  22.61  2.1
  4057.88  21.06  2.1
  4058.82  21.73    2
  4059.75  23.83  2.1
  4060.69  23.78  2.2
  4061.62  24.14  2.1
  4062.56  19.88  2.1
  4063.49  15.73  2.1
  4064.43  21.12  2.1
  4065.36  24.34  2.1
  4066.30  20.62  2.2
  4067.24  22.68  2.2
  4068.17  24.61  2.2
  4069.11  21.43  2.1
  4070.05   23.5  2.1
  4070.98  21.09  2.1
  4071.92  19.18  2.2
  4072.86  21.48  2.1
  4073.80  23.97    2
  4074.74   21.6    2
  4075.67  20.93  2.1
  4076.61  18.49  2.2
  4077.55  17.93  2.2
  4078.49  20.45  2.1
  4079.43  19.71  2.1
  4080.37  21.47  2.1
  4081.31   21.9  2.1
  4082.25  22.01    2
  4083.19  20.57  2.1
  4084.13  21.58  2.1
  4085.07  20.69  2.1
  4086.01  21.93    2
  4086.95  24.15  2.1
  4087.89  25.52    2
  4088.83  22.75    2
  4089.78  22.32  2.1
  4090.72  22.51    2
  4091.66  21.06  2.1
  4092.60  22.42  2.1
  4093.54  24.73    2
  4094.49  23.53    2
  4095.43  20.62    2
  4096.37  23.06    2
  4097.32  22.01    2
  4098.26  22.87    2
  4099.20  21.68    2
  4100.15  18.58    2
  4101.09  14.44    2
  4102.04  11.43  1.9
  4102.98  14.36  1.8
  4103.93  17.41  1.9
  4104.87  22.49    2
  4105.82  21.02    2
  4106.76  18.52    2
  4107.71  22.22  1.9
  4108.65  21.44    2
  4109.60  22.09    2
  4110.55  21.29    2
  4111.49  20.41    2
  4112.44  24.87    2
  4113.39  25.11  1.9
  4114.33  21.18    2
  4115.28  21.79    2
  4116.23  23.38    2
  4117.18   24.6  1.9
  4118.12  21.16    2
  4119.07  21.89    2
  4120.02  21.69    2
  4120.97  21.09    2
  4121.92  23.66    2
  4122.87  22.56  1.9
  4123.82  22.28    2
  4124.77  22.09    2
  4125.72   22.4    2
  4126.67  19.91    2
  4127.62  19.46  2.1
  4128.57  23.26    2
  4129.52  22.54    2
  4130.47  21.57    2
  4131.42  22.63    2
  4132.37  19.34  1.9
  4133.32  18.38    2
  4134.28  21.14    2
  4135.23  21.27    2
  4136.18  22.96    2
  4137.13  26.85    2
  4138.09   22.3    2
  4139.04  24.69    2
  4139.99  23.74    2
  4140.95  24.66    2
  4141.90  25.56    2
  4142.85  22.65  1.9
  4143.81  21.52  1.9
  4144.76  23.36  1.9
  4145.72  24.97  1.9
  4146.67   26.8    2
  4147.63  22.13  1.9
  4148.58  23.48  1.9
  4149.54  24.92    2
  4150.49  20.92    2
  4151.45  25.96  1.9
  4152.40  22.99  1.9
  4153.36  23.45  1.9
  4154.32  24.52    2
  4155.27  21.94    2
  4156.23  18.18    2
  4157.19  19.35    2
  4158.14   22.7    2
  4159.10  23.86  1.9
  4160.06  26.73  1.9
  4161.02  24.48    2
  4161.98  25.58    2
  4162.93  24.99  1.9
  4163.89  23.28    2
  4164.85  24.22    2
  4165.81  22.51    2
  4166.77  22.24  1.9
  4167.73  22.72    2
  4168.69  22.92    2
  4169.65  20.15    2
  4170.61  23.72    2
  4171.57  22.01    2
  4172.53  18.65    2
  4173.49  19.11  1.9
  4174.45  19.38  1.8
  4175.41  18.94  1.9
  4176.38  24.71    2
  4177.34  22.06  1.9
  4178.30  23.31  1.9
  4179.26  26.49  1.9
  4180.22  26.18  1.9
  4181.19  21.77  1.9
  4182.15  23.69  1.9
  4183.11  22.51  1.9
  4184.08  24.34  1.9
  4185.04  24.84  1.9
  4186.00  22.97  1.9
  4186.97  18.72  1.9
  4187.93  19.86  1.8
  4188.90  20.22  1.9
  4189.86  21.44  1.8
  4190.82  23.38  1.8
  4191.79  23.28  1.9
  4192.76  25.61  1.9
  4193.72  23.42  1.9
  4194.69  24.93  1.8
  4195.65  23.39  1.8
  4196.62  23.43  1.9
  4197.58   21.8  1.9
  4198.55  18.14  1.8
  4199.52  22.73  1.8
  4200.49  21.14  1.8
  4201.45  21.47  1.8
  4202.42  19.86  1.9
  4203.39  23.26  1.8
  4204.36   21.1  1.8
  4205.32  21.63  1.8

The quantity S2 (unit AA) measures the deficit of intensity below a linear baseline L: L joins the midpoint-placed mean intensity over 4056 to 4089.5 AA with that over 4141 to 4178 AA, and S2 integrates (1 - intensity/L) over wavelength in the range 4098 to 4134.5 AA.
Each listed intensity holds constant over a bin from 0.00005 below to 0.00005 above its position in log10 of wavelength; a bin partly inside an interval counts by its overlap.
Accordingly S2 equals 2.15 AA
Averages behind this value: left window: 21.7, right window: 22.9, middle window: 21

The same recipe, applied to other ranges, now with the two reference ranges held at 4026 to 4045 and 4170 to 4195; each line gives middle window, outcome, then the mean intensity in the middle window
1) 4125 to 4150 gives -0.49 AA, 22.8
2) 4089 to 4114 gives 1.50 AA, 20.9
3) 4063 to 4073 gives 0.31 AA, 21.4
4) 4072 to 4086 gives 0.79 AA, 20.9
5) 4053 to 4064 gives 0.16 AA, 21.7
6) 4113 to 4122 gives -0.08 AA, 22.5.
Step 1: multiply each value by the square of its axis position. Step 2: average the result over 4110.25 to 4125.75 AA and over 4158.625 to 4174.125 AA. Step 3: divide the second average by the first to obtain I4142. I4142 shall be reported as 1.04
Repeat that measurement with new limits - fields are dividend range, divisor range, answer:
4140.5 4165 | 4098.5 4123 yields 1.16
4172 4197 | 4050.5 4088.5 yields 1.10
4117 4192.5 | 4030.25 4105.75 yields 1.10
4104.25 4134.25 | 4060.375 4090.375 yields 1.03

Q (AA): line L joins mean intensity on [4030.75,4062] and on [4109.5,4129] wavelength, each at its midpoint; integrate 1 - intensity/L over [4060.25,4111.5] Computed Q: 2.6 AA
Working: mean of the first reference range 22.3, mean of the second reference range 22.2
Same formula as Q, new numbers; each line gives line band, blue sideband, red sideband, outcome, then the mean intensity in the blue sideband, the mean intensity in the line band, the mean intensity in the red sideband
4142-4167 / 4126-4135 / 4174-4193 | -2.0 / 21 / 23.4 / 22.6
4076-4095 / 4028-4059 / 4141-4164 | 0.7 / 22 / 21.8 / 23.5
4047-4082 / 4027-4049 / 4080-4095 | 0.8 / 21.9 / 21.7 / 22.4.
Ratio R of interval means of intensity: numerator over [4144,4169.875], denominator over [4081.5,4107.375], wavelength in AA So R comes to 1.12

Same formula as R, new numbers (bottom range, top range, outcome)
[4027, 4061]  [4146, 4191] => 1.03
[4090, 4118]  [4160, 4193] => 1.08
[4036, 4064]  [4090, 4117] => 0.95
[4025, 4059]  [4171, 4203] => 1.02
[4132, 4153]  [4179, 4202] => 0.98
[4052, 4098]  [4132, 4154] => 1.06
